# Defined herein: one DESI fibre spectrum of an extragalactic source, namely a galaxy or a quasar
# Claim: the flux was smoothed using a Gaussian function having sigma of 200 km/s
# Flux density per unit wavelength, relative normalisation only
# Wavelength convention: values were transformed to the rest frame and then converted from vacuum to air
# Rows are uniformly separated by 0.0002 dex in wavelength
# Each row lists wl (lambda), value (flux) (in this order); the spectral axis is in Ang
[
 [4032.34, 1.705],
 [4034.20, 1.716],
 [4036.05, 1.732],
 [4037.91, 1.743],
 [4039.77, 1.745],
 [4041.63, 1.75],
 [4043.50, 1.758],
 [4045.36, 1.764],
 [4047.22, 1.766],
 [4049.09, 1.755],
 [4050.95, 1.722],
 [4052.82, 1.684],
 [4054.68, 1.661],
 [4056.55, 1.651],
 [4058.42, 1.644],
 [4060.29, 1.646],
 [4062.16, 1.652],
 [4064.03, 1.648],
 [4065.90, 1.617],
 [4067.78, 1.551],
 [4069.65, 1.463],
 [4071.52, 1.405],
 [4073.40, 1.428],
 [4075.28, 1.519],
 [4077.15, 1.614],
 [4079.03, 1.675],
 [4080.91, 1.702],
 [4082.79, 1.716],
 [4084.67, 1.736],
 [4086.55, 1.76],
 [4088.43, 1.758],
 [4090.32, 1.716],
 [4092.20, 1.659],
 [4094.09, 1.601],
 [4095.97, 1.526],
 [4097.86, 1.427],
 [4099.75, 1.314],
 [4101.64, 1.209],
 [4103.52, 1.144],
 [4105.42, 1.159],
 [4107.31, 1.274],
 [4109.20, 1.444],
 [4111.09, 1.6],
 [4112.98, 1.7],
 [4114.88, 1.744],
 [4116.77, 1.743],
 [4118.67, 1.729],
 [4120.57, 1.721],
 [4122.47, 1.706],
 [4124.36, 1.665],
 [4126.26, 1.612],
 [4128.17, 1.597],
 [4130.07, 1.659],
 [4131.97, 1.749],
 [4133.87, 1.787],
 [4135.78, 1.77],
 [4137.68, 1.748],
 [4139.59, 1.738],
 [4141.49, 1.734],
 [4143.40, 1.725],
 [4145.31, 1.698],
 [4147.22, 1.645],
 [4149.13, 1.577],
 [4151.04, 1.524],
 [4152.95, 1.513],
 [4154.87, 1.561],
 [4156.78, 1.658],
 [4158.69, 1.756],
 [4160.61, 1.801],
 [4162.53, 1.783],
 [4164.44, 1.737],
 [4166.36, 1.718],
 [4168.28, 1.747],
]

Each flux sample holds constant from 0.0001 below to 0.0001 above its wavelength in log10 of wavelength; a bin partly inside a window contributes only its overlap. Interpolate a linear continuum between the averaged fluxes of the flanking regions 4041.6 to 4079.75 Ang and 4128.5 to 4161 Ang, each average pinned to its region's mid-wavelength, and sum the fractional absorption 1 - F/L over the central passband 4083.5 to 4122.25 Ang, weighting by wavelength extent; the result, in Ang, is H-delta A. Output 2.5 Ang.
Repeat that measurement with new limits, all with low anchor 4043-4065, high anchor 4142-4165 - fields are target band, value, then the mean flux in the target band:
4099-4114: 2.87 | 1.36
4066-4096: 1.24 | 1.62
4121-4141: -0.39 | 1.7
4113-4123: -0.31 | 1.73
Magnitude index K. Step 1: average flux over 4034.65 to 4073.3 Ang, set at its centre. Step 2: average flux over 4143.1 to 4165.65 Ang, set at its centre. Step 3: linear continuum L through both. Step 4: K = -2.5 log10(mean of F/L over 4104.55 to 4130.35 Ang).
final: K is 0.04 mag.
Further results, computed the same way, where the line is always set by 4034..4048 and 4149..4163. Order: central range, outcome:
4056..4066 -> 0.06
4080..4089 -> -0.02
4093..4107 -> 0.26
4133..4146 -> -0.05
